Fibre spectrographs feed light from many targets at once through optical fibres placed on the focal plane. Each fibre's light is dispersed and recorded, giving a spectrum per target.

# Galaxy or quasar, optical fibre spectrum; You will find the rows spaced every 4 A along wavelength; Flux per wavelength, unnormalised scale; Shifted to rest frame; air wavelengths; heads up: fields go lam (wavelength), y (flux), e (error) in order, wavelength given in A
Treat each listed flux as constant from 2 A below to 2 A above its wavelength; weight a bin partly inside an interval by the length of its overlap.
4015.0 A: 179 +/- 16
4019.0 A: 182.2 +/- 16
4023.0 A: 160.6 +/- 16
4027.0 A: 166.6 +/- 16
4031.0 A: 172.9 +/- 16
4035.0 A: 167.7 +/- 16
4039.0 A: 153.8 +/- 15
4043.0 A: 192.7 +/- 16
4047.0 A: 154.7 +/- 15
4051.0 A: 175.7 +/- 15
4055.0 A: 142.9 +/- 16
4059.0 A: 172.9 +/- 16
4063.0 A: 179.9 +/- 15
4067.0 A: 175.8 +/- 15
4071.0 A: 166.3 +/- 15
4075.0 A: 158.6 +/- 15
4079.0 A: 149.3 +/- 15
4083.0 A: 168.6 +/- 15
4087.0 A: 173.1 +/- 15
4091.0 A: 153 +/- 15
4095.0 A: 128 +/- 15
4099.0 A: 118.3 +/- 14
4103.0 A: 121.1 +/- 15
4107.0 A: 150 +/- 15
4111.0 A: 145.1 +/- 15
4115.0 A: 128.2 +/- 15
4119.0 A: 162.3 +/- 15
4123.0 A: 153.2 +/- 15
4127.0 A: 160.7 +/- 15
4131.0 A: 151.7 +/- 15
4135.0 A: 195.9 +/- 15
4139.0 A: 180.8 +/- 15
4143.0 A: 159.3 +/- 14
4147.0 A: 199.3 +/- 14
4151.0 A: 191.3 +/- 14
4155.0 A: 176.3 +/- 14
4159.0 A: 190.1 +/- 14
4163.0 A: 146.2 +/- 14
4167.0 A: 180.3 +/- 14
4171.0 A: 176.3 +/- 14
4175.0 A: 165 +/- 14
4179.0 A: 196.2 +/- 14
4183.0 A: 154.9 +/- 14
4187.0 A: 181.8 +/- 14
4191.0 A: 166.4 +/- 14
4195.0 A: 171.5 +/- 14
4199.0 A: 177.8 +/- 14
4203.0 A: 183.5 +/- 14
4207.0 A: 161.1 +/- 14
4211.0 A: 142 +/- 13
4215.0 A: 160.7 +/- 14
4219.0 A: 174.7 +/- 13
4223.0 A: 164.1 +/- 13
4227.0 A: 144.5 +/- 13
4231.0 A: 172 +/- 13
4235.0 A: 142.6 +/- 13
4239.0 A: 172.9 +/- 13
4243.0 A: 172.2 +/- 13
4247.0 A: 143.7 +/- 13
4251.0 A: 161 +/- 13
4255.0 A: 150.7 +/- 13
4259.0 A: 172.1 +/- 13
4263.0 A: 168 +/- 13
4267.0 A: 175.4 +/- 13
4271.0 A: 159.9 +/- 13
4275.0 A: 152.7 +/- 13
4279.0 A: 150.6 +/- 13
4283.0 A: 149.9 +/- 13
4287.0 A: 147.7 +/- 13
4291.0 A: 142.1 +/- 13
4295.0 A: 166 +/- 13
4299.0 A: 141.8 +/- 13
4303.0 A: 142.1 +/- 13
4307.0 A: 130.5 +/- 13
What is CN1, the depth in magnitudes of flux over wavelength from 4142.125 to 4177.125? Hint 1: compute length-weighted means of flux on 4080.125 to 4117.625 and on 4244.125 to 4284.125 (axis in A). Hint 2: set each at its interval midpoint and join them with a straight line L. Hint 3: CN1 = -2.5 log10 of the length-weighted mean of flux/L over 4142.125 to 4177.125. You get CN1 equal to -0.18 mag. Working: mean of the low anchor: 143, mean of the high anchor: 159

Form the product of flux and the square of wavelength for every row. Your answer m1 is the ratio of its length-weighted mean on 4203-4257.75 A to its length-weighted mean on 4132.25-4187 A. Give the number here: 0.9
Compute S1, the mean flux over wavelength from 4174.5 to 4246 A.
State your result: 167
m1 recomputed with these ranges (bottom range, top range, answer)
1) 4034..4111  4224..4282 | 1.11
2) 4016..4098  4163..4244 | 1.09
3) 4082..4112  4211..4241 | 1.19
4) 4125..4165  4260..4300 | 0.95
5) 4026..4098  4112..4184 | 1.09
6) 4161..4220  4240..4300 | 0.97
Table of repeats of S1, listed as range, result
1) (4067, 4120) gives 149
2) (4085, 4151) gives 156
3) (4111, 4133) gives 151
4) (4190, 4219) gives 167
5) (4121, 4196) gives 174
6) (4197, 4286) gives 161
